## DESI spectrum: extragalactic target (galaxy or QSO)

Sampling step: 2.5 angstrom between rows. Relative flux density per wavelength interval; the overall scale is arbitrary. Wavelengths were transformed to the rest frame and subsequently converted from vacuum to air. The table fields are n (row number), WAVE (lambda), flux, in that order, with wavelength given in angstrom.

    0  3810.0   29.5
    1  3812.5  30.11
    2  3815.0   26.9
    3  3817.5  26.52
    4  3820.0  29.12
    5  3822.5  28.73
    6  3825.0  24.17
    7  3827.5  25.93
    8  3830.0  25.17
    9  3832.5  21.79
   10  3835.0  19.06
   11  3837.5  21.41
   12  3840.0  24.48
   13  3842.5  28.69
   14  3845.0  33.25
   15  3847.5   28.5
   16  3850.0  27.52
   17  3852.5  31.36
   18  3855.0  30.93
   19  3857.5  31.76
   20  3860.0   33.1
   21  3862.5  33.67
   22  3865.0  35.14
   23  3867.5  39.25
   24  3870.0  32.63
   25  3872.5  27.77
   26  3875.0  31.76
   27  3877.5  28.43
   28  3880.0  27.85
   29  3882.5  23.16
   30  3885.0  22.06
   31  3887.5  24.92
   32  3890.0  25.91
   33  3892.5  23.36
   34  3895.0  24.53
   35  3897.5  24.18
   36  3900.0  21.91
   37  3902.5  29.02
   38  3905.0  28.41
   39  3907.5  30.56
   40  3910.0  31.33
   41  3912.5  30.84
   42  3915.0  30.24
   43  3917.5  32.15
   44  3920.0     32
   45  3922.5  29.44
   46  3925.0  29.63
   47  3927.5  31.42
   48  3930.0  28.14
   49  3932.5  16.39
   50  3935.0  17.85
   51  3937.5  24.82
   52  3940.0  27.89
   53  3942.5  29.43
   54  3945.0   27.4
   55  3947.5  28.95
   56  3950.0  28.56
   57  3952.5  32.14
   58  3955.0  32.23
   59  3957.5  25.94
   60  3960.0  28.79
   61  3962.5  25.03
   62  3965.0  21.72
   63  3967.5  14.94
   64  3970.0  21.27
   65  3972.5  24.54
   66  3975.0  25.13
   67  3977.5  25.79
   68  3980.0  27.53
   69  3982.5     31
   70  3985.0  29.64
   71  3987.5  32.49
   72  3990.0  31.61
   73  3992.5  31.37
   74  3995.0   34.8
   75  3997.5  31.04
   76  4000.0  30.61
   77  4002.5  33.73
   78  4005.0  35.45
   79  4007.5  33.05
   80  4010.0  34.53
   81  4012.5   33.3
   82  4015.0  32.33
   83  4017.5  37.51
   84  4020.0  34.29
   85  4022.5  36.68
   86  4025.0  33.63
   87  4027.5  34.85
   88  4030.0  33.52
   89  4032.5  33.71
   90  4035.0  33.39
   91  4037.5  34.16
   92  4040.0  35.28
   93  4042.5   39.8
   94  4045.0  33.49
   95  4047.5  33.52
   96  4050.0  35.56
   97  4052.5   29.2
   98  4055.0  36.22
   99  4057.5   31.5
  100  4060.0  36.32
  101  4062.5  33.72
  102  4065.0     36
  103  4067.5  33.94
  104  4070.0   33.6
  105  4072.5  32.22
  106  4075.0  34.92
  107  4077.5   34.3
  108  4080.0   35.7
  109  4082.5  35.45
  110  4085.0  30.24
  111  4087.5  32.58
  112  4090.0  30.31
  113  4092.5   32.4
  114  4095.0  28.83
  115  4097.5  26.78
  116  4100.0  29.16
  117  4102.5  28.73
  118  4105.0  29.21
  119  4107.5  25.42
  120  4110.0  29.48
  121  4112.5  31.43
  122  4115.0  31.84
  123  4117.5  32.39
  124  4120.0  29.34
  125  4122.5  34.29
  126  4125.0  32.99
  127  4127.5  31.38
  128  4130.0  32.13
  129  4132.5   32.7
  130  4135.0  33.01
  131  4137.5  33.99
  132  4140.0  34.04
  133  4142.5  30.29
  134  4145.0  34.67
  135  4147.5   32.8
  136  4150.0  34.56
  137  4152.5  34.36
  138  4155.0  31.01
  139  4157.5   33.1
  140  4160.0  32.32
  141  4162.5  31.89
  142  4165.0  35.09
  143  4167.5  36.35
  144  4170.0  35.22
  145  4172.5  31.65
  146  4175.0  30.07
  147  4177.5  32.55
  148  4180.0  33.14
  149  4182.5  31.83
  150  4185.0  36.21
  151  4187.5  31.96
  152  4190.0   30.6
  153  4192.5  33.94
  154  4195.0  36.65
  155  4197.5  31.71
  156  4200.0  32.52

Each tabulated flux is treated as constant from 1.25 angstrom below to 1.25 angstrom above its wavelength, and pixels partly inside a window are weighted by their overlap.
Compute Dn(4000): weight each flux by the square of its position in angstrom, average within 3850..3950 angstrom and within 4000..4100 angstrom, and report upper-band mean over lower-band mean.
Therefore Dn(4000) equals 1.28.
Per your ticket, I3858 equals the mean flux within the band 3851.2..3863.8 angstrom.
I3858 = 32.2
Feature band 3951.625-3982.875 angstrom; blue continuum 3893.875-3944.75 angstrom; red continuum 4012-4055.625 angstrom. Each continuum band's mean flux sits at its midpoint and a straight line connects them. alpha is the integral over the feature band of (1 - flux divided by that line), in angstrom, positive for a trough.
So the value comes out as 4.9 angstrom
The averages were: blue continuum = 27.5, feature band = 25.6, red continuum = 34.5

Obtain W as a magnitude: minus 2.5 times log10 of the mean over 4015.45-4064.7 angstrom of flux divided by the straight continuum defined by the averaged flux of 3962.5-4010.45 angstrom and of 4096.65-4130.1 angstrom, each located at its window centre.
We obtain -0.174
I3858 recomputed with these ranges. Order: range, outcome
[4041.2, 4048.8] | 35.6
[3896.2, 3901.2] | 23.1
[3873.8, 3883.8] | 27.8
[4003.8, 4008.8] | 34.2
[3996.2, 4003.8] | 31.8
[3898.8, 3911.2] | 28.3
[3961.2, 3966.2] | 23.4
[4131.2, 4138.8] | 33.2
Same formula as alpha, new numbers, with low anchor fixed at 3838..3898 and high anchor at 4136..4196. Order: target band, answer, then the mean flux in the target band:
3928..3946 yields 3.1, 24.8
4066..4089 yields -1.2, 33.7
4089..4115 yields 2.4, 29.3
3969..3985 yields 2.2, 26.2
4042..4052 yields -1.0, 34.8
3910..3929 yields -0.8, 30.8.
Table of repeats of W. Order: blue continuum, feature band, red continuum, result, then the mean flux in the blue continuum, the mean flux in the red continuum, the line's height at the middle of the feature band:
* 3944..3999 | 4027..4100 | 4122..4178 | -0.10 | 27.8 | 33.1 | 30.5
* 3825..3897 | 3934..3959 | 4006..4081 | 0.12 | 27.9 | 34.3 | 30.9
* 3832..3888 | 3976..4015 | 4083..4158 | -0.05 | 28.8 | 31.5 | 30.2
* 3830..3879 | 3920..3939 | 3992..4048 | 0.21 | 29.4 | 34.1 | 31.5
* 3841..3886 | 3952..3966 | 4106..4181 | 0.13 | 30.4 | 32.4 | 31.1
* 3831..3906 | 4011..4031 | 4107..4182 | -0.14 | 27.8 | 32.5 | 30.4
